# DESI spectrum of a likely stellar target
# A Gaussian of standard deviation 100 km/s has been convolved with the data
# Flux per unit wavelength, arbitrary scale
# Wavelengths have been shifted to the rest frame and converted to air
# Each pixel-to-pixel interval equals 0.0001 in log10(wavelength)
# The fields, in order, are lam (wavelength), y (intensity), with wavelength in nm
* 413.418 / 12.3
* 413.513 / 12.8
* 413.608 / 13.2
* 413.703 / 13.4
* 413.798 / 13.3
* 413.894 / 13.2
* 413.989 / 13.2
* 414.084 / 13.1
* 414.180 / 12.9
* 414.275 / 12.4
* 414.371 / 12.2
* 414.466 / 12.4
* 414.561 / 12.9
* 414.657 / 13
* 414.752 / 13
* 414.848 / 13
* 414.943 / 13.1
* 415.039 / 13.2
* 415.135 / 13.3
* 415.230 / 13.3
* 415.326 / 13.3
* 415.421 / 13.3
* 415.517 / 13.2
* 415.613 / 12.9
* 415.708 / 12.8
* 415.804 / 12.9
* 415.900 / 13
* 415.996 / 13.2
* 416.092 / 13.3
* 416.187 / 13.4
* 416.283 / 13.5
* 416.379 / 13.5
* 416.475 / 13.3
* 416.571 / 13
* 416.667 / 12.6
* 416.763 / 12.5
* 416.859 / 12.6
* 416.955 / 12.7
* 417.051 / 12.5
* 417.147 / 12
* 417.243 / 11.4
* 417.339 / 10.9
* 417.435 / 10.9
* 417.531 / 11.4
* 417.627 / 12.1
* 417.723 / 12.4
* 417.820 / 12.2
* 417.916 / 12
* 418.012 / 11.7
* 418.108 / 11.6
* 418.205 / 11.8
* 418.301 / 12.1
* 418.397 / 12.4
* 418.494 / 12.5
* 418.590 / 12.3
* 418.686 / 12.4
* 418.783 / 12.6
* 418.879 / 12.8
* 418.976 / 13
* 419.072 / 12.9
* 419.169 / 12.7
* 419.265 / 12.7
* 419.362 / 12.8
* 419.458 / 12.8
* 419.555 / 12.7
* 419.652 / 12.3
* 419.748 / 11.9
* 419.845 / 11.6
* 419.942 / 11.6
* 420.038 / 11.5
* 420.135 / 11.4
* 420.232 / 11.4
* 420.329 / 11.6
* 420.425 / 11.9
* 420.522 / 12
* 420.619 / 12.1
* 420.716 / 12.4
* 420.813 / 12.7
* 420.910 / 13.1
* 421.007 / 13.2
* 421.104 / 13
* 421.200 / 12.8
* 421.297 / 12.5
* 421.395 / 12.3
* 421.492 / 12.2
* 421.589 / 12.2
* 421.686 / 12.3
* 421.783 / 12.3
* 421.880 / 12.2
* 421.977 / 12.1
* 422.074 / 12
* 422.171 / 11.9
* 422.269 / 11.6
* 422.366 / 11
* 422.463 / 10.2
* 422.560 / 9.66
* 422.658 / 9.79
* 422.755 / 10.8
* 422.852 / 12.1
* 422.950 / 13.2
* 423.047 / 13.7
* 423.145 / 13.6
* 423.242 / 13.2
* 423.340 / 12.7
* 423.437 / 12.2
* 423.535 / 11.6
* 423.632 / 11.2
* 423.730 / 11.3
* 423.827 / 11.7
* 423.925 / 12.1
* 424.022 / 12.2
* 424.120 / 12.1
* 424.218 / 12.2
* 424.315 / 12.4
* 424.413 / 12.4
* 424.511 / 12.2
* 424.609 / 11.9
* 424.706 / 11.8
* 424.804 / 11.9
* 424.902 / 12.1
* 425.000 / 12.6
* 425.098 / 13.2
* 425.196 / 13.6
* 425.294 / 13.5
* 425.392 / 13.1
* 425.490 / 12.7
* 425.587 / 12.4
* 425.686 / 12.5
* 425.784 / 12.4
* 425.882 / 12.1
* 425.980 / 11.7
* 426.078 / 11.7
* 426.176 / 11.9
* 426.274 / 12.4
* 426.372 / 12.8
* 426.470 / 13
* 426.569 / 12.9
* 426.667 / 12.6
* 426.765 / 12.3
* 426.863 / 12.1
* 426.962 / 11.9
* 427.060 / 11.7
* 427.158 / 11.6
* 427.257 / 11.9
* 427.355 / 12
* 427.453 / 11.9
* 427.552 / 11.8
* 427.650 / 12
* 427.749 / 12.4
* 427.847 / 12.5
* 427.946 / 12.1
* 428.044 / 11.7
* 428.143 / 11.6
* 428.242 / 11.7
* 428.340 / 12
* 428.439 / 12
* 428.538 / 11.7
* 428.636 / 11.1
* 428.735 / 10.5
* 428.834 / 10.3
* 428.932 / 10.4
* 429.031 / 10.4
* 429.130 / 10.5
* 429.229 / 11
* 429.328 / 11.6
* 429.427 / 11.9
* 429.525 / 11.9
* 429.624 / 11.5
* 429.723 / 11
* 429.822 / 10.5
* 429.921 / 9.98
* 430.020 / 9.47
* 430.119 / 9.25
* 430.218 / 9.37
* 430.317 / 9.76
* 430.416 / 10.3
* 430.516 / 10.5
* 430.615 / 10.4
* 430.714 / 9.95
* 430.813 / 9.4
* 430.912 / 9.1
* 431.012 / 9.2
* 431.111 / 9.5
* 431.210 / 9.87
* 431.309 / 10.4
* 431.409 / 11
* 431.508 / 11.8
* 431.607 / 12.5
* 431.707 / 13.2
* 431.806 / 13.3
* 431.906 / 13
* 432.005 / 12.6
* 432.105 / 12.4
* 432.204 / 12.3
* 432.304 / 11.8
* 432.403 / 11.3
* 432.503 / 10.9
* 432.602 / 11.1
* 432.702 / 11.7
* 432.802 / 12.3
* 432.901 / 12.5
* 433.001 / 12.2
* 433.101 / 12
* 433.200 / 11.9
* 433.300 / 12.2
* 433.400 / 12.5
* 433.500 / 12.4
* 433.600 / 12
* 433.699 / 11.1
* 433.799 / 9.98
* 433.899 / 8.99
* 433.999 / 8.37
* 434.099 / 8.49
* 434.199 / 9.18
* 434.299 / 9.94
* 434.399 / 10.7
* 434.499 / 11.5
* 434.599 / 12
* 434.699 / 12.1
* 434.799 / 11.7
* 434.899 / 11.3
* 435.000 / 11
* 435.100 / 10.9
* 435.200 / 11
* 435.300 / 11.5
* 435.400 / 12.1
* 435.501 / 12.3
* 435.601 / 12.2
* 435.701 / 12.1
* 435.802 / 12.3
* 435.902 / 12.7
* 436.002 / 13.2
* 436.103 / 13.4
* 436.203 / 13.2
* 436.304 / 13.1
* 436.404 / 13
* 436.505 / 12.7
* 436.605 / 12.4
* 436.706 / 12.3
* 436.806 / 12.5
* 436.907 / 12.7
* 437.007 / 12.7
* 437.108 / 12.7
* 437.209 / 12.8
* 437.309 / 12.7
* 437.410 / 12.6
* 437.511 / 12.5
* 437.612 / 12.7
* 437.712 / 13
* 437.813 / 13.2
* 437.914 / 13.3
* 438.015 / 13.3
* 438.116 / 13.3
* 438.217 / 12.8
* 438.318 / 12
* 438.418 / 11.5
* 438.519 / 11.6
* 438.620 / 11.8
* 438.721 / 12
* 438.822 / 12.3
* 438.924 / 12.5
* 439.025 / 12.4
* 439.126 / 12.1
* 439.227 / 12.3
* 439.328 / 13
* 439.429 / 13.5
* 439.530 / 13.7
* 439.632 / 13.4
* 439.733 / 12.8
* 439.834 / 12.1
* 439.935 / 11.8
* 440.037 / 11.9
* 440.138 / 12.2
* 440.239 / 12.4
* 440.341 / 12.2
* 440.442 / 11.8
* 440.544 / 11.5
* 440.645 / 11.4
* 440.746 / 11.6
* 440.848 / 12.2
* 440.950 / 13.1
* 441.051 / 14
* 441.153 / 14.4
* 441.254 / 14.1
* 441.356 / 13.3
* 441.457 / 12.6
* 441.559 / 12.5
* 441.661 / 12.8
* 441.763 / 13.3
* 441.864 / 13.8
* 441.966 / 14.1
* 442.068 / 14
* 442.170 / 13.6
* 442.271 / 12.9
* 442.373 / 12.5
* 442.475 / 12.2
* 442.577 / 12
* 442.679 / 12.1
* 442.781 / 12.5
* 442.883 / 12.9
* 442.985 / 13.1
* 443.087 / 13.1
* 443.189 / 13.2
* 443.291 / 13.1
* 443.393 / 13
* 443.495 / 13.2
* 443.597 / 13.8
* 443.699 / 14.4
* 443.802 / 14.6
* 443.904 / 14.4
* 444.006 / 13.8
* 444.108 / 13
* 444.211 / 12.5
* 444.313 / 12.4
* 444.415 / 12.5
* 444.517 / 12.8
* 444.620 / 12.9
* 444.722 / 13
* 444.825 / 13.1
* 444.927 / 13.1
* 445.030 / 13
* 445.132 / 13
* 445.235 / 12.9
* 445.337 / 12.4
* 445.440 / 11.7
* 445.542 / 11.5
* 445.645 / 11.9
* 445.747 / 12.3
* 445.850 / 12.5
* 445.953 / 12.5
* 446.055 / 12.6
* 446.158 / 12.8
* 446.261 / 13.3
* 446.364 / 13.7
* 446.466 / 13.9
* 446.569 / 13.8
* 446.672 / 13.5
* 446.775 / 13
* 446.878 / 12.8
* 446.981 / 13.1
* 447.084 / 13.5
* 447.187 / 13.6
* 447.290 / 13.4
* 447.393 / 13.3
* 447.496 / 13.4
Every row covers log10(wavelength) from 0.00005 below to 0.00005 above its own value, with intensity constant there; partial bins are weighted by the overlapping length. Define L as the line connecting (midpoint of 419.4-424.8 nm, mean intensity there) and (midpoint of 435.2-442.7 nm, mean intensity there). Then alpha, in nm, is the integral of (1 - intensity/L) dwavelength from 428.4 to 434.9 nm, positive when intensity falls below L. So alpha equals 0.72 nm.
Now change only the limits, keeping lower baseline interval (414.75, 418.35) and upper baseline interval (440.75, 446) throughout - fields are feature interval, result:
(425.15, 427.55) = 0.074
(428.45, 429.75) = 0.172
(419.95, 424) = 0.211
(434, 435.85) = 0.245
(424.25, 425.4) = 0.017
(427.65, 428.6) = 0.060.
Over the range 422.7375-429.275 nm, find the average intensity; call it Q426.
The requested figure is 12.1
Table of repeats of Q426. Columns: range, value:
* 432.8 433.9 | 11.8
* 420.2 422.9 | 11.9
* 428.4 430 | 11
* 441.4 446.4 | 13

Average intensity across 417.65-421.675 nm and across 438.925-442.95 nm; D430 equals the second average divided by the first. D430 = 1.0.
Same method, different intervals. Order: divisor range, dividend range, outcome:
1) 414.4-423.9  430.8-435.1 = 0.91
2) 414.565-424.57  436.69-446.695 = 1.04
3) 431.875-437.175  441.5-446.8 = 1.10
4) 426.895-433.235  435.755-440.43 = 1.12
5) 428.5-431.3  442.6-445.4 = 1.26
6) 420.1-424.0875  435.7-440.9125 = 1.04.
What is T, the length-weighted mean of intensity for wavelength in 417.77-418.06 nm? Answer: 12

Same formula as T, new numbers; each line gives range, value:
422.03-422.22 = 11.9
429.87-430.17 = 9.57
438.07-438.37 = 12.7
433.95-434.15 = 8.43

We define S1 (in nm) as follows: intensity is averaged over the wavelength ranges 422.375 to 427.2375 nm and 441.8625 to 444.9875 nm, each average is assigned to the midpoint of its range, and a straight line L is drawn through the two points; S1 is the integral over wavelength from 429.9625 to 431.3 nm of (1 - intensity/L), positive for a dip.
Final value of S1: 0.30 nm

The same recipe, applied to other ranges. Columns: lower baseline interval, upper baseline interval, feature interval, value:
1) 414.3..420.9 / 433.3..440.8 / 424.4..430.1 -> 0.20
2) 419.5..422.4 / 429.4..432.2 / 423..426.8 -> -0.26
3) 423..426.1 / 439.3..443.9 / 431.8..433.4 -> 0.07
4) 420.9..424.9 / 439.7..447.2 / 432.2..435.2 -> 0.31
